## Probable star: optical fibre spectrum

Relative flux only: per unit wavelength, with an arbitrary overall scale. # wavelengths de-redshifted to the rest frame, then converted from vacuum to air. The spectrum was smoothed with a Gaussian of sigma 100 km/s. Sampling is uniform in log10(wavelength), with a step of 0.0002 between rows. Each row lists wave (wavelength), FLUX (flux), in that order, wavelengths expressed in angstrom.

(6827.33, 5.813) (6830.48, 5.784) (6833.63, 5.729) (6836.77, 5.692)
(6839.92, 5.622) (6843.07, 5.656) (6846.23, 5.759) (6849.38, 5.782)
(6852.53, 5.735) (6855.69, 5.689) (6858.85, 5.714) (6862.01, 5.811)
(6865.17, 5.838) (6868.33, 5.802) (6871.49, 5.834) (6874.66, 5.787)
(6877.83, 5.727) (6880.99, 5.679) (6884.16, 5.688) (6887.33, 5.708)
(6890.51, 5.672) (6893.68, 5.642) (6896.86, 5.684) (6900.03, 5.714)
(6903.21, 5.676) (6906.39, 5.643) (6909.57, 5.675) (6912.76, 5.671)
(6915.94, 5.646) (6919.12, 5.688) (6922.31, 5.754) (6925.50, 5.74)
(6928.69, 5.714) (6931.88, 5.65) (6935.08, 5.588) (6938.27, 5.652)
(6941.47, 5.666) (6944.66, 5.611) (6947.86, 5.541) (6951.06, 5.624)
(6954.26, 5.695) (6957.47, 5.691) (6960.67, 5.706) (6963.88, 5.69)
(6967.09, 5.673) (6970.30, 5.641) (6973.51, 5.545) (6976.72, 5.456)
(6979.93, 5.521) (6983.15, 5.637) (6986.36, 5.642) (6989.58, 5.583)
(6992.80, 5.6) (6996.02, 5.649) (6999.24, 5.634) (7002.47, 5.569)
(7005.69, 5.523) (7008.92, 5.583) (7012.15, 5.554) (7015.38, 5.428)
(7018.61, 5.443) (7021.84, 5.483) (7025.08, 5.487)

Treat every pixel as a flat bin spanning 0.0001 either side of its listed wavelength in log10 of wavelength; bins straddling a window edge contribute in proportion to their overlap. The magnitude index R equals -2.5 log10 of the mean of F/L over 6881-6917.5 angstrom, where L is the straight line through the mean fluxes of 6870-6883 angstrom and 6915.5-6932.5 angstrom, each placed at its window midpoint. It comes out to 0.01 mag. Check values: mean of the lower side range 5.75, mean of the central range 5.67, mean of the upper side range 5.71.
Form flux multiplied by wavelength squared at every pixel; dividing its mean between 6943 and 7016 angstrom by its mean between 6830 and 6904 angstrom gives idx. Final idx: 1.0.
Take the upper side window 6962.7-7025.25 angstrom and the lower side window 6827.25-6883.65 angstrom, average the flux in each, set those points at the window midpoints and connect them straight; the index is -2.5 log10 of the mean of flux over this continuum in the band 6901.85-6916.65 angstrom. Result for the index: 0.00 mag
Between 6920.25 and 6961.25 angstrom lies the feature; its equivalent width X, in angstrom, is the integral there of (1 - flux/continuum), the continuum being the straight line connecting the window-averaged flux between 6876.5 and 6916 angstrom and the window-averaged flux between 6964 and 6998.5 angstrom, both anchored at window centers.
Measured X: -0.2 angstrom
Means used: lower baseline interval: 5.68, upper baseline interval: 5.6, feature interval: 5.66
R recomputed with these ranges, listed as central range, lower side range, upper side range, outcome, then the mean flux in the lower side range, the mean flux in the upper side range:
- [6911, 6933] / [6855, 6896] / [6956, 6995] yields 0.00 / 5.74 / 5.62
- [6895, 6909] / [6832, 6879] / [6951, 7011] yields 0.00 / 5.75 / 5.61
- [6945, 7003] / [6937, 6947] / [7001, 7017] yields -0.01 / 5.64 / 5.53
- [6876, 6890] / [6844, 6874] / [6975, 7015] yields 0.01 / 5.77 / 5.58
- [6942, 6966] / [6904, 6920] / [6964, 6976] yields 0.00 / 5.67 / 5.62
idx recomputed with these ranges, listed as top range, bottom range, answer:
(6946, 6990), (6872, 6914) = 1.01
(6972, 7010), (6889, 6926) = 1.01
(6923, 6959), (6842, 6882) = 1.00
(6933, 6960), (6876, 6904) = 1.01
